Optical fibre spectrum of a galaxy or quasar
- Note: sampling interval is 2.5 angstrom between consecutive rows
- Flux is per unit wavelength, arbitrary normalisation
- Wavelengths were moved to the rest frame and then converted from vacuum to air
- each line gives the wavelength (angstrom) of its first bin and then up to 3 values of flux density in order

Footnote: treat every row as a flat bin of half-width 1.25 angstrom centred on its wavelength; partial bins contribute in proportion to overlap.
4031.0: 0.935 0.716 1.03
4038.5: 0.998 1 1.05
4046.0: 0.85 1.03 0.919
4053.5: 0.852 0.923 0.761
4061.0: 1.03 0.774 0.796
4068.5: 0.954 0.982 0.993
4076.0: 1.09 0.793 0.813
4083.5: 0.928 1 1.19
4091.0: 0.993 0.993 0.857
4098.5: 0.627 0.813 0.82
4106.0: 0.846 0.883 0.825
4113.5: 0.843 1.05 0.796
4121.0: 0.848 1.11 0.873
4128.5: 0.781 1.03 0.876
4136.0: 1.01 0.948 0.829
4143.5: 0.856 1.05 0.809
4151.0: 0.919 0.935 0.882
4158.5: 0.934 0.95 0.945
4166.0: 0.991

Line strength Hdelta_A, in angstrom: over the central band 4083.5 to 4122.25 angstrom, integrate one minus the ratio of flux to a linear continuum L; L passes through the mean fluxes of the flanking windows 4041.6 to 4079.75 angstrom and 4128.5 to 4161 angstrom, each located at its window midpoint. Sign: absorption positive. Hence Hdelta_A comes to 1.1 angstrom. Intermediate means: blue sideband 0.921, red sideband 0.919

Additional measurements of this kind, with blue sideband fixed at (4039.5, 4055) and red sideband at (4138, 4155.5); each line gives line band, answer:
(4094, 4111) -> 2.0 angstrom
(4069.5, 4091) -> -0.9 angstrom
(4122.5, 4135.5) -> -0.3 angstrom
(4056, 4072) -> 1.0 angstrom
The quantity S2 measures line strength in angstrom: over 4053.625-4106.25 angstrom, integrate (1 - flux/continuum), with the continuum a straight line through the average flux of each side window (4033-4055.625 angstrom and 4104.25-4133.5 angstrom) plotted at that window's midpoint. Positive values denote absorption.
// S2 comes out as 1.0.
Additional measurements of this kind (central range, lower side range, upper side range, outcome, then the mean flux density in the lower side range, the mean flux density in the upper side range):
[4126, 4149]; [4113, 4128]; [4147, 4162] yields 0.0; 0.917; 0.906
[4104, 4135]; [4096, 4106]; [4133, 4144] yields -2.0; 0.778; 0.909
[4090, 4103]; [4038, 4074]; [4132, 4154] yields 1.0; 0.925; 0.915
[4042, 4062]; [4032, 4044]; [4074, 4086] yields 0.3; 0.953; 0.921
